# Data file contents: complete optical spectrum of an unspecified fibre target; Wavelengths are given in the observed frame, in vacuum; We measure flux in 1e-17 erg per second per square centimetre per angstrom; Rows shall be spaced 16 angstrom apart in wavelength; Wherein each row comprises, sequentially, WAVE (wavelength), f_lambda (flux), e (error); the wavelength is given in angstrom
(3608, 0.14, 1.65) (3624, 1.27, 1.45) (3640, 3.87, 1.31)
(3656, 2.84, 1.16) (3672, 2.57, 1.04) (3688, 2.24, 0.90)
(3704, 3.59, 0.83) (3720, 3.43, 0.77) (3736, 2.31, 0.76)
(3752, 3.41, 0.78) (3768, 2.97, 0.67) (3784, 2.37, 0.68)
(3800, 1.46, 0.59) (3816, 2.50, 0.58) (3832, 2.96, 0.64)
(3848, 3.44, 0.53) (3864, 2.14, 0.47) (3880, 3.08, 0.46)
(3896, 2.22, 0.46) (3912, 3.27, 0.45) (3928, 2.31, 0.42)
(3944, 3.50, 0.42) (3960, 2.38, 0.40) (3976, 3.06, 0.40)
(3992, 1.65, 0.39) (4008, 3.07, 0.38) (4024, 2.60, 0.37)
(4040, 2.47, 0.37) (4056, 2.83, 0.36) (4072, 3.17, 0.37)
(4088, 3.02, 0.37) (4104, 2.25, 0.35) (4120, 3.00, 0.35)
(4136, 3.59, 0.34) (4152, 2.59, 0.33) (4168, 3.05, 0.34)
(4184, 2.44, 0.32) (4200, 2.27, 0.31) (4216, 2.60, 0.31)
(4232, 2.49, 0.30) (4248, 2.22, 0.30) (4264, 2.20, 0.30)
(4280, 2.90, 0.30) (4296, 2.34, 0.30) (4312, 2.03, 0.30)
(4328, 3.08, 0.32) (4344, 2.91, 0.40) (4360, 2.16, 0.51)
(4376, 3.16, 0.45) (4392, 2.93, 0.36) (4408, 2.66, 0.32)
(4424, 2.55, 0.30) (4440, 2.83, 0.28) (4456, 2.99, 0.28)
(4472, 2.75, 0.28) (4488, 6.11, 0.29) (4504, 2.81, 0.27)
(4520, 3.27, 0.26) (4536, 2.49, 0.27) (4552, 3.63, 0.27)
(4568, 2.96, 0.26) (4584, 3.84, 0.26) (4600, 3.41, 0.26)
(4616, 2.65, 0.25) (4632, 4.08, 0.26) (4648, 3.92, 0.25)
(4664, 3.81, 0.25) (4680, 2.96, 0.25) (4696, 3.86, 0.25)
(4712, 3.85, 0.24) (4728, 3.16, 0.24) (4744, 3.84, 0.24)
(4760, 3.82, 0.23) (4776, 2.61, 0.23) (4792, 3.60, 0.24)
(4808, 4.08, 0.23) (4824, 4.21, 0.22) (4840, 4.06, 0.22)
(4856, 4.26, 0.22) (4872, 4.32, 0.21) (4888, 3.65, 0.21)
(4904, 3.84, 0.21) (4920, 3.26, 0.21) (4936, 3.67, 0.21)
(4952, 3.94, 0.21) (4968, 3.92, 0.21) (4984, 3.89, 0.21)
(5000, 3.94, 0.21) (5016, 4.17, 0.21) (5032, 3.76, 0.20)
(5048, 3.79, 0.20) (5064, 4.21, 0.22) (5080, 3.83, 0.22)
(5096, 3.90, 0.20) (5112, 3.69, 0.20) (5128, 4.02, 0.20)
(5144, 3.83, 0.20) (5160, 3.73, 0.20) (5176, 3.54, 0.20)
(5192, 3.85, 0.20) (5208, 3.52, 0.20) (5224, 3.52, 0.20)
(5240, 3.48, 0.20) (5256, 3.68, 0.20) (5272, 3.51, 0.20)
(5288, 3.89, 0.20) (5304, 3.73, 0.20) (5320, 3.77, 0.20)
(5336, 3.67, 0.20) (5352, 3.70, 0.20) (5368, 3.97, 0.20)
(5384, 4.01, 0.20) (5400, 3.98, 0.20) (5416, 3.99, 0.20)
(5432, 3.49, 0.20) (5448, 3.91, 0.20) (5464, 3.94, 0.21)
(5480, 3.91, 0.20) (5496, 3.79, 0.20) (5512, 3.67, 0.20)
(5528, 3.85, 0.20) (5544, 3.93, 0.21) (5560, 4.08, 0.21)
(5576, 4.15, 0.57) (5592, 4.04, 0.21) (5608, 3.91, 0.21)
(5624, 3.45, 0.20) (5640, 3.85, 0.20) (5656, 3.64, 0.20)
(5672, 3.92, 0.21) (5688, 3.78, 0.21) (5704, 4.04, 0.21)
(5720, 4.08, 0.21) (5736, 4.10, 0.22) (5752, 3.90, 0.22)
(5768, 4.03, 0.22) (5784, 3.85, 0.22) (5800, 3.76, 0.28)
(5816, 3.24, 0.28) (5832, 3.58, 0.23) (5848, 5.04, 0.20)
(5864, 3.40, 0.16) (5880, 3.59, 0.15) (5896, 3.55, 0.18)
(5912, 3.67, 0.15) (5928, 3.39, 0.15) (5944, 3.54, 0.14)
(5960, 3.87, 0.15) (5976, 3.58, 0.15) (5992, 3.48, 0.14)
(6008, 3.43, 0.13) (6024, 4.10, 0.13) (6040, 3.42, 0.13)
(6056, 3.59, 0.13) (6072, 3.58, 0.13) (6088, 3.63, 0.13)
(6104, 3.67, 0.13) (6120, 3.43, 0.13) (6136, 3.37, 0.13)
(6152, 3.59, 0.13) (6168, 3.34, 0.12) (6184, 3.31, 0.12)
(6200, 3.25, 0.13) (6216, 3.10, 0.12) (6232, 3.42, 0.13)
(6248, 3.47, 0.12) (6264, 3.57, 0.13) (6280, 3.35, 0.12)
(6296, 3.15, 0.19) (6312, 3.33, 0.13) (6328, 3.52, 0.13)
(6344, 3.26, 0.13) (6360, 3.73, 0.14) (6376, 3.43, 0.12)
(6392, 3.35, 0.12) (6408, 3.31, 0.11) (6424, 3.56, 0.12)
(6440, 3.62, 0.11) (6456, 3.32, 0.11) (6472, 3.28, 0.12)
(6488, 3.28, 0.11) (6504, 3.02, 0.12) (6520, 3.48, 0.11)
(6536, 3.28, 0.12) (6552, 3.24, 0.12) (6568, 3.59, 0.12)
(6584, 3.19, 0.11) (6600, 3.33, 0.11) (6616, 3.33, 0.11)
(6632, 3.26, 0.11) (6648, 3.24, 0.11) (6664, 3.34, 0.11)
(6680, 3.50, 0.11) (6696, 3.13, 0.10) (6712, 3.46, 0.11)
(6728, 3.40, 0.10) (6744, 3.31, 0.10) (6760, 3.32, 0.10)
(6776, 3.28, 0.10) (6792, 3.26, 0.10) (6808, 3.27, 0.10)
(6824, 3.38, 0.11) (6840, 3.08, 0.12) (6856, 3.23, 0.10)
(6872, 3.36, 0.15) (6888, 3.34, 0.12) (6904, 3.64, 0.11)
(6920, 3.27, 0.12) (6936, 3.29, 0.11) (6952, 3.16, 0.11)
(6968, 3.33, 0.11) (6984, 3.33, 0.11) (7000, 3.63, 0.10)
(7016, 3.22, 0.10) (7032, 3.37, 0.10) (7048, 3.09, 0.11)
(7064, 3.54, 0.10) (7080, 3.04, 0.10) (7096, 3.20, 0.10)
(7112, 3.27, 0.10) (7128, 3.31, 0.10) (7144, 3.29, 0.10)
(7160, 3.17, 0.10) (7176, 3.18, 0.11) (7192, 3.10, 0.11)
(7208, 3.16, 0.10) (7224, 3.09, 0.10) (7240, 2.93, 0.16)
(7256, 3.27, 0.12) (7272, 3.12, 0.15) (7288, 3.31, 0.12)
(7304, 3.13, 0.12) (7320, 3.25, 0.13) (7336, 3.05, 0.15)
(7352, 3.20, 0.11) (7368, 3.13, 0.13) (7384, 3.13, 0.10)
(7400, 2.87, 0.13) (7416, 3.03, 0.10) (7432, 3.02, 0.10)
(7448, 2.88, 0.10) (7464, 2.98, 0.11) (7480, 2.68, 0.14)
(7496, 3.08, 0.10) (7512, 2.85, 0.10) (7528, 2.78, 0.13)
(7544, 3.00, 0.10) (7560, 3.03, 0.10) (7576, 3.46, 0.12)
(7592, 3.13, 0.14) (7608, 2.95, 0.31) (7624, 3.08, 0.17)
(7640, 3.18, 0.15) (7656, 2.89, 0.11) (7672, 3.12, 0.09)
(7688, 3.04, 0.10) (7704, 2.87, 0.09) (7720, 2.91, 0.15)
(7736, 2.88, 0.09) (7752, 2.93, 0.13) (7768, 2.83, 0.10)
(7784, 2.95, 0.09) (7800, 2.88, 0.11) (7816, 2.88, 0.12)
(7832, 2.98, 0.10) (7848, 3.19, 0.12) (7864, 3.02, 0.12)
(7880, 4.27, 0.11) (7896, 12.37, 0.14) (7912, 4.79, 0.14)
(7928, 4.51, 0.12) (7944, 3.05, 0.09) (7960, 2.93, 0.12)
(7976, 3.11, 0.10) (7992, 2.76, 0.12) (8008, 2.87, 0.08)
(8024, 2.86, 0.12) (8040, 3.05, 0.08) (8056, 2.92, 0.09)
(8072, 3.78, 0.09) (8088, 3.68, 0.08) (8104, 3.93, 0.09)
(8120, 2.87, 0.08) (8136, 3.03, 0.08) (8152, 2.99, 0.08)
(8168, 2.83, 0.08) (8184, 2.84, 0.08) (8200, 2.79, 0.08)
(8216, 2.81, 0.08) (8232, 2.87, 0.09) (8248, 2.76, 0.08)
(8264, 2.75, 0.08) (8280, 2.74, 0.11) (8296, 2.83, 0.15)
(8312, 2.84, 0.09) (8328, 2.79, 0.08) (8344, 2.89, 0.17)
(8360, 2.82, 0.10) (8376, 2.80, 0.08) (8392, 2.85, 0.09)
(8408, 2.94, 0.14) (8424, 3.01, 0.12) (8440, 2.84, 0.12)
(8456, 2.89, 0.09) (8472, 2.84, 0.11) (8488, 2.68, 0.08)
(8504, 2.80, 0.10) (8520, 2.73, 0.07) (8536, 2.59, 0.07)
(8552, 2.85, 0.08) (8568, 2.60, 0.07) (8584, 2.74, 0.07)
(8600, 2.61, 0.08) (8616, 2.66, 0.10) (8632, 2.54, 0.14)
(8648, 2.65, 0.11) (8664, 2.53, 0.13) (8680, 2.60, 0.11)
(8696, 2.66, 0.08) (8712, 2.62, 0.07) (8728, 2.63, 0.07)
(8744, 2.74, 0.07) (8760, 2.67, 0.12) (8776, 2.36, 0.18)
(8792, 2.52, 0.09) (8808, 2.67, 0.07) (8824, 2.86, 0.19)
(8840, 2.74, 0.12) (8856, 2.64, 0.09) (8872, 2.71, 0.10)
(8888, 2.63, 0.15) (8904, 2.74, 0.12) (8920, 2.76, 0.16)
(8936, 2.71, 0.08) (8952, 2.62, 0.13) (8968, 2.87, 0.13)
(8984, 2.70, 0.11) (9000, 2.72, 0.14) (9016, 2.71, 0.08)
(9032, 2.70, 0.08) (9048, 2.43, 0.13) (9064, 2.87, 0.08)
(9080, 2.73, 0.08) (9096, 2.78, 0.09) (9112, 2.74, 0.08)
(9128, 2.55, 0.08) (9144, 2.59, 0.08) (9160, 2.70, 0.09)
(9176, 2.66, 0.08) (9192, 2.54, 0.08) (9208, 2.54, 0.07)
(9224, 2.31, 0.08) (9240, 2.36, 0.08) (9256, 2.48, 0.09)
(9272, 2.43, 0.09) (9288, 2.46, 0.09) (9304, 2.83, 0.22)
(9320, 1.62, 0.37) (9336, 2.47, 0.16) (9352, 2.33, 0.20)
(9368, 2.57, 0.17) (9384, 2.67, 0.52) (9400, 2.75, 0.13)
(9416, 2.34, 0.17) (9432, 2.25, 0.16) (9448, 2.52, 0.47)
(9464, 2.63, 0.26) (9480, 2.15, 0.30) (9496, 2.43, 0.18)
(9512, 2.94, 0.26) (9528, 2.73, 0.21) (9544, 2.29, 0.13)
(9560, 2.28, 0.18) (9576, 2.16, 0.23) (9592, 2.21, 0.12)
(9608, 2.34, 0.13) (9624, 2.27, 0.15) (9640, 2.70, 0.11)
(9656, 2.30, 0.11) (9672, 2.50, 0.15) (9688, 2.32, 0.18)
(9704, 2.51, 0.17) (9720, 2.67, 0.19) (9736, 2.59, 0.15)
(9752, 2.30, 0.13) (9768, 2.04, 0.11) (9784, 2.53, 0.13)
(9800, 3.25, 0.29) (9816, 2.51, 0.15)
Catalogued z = 0.20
